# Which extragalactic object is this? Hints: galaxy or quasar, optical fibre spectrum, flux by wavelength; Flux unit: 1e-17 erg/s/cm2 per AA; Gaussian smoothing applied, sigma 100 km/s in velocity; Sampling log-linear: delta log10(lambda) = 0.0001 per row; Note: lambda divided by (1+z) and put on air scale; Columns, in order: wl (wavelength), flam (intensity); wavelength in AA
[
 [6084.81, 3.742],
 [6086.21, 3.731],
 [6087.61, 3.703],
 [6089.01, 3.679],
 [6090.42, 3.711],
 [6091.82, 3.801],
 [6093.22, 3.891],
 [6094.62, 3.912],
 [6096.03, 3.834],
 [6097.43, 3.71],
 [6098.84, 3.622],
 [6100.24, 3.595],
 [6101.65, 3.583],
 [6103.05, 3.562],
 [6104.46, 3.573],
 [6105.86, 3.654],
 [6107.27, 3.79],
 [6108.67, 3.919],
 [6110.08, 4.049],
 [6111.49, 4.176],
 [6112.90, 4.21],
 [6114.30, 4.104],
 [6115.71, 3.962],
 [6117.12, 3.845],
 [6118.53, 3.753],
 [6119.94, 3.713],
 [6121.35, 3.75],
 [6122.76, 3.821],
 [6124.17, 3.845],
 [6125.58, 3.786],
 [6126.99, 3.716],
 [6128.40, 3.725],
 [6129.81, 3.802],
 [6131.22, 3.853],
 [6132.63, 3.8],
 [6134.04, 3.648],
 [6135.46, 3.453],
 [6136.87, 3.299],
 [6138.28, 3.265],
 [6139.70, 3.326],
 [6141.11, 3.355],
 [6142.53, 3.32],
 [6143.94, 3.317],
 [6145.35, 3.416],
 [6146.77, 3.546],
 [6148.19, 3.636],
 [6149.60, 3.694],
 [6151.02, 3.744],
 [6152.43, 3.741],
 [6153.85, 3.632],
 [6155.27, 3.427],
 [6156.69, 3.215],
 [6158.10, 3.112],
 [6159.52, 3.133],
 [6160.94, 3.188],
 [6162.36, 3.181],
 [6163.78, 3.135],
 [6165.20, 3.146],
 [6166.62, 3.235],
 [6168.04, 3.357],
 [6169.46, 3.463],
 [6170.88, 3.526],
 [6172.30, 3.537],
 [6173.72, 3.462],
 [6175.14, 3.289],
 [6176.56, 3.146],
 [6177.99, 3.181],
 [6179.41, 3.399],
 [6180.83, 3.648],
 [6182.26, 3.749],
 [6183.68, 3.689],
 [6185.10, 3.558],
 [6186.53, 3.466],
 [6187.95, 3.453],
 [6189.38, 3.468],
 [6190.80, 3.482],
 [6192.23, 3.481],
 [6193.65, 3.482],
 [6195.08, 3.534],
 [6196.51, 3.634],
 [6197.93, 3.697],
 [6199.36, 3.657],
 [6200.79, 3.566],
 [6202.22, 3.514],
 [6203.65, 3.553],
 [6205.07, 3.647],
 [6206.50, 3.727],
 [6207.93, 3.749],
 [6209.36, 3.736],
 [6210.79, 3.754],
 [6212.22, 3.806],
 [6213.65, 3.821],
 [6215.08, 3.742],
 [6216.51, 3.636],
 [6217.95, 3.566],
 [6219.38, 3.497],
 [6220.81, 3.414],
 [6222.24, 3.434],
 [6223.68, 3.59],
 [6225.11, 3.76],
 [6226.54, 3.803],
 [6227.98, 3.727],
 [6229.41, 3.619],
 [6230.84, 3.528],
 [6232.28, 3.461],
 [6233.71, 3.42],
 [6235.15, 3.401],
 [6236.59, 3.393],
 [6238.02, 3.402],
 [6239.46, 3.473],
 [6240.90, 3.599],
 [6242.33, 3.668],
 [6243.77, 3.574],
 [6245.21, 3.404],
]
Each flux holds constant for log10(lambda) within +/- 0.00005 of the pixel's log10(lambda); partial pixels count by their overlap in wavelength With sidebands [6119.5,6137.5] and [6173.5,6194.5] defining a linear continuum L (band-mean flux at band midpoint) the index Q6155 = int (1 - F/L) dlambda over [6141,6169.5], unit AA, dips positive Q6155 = 1.7 AA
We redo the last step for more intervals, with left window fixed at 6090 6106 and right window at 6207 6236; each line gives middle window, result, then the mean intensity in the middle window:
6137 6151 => 0.9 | 3.44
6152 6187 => 2.6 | 3.38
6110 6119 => -0.8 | 4.02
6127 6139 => 0.2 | 3.61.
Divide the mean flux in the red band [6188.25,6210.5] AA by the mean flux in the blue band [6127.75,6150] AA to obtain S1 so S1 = 1.02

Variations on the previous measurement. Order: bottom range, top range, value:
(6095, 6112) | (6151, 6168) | 0.88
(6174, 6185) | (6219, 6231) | 1.04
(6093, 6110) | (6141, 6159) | 0.93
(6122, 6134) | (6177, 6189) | 0.93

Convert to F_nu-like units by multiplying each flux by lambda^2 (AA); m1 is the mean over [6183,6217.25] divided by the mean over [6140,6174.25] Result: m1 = 1.1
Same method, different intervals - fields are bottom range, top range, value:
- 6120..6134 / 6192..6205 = 0.97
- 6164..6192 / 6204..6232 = 1.08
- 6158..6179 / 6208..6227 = 1.13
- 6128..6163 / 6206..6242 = 1.06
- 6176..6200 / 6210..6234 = 1.04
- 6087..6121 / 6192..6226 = 0.99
